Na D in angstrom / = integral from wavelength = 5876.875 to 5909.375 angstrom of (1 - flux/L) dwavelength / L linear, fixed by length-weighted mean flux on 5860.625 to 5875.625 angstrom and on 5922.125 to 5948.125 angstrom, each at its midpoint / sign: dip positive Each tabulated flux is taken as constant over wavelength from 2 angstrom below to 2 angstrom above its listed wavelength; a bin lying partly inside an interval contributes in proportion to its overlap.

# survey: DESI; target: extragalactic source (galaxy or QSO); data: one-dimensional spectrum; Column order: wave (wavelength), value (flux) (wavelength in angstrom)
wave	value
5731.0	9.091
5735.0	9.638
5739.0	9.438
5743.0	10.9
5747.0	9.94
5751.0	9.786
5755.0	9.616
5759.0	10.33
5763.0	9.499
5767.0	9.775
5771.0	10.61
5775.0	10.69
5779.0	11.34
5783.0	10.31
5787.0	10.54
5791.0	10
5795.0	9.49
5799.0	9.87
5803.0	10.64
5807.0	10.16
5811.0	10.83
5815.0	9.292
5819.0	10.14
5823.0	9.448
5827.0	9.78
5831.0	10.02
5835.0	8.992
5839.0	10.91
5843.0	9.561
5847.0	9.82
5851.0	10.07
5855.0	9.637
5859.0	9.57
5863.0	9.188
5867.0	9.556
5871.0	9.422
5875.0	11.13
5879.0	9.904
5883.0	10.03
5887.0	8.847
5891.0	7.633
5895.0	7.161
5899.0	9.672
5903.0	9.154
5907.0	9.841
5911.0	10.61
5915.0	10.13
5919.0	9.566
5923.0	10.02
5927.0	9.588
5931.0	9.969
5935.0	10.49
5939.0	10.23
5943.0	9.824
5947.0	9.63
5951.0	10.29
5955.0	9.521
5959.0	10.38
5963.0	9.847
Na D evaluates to 2.5 angstrom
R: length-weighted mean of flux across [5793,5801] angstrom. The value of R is 9.68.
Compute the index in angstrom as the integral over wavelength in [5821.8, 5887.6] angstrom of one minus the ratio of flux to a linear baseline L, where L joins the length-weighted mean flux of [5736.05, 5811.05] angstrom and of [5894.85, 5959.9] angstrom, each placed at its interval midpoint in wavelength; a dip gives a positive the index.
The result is 1.4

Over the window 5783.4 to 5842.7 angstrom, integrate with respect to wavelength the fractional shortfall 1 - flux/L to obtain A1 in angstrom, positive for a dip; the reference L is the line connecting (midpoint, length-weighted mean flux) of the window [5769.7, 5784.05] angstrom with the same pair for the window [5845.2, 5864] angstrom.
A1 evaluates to 1.5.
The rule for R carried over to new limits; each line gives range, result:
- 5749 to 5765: 9.81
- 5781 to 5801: 10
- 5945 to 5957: 9.81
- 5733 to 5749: 9.98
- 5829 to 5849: 9.86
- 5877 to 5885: 9.97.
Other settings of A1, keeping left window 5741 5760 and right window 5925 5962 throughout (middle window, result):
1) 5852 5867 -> 0.8 angstrom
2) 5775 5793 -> -0.9 angstrom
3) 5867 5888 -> 0.3 angstrom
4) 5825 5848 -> 0.5 angstrom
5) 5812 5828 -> 0.5 angstrom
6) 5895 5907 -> 1.1 angstrom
